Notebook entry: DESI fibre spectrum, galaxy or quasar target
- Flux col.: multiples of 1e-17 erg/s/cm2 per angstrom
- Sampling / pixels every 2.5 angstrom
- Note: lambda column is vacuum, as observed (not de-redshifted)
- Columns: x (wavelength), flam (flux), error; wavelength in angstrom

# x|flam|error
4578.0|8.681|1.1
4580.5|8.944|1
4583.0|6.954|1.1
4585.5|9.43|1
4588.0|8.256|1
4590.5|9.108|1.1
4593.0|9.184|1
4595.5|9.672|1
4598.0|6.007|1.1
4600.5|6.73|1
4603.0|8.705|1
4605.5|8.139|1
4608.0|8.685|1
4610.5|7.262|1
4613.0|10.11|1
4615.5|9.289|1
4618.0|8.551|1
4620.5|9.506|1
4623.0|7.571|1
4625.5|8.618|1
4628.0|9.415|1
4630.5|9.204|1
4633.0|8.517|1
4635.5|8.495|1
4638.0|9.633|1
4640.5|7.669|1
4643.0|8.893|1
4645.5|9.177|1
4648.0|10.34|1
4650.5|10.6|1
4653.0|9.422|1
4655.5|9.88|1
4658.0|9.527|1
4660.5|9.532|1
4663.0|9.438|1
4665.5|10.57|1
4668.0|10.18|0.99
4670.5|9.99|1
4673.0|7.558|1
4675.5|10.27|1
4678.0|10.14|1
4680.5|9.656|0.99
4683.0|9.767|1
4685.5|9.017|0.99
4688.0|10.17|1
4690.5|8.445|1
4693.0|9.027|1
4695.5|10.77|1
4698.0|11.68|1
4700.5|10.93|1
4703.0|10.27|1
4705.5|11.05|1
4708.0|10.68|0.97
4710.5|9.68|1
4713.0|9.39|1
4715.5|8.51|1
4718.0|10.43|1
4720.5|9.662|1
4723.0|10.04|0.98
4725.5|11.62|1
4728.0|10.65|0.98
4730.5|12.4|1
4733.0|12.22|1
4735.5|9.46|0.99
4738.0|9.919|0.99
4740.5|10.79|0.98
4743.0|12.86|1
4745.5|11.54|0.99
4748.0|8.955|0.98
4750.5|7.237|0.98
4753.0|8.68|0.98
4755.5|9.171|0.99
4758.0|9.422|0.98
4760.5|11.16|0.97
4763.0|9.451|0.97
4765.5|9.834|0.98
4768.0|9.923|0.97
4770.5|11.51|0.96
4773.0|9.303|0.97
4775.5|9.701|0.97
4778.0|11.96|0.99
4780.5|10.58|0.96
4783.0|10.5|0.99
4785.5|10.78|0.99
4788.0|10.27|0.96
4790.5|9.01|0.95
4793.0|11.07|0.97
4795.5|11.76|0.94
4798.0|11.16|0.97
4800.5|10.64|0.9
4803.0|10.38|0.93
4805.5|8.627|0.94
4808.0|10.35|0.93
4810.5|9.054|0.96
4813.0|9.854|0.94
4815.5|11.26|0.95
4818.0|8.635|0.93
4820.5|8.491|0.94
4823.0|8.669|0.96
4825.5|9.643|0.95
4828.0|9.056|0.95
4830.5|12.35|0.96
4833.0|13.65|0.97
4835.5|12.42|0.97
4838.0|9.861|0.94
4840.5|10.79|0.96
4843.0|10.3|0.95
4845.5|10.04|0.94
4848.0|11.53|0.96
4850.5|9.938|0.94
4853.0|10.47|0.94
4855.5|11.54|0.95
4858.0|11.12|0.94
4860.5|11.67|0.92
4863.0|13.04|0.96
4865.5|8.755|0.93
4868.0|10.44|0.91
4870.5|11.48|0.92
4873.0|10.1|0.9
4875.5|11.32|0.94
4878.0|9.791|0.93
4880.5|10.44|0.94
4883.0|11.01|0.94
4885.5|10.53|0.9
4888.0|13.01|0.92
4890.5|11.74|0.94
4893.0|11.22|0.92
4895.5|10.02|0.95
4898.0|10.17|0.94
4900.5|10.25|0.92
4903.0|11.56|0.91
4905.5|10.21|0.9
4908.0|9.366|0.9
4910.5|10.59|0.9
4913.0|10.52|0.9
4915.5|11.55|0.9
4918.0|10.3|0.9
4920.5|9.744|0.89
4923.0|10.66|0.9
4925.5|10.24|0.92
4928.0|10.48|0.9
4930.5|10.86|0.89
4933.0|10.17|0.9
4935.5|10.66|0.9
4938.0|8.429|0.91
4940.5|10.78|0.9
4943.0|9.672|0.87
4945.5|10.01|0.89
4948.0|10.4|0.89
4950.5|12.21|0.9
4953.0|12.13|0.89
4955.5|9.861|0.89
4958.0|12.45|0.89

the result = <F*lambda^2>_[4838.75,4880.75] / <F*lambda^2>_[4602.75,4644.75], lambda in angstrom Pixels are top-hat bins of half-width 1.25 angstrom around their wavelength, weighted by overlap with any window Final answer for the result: 1.4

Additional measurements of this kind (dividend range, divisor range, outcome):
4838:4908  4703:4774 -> 1.12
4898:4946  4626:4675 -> 1.23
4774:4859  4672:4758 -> 1.08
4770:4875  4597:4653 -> 1.31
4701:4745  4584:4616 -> 1.32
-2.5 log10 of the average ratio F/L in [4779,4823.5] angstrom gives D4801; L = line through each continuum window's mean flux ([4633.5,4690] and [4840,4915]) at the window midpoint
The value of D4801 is 0.02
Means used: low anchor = 9.51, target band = 10.1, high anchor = 10.8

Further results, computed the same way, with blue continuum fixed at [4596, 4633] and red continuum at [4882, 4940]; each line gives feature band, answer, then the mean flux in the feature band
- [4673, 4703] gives -0.11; 9.9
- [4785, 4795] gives -0.07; 10.4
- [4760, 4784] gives -0.09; 10.4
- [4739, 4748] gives -0.20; 11.3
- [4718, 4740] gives -0.16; 10.7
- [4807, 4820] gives 0.01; 9.74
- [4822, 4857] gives -0.07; 10.8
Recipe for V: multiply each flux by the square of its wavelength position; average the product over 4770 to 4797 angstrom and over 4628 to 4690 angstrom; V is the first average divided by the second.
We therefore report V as 1.2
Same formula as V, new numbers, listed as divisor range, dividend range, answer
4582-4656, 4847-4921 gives 1.38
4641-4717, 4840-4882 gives 1.18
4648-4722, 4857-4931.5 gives 1.19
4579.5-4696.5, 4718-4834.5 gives 1.20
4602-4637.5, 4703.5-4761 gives 1.23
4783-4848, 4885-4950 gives 1.06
